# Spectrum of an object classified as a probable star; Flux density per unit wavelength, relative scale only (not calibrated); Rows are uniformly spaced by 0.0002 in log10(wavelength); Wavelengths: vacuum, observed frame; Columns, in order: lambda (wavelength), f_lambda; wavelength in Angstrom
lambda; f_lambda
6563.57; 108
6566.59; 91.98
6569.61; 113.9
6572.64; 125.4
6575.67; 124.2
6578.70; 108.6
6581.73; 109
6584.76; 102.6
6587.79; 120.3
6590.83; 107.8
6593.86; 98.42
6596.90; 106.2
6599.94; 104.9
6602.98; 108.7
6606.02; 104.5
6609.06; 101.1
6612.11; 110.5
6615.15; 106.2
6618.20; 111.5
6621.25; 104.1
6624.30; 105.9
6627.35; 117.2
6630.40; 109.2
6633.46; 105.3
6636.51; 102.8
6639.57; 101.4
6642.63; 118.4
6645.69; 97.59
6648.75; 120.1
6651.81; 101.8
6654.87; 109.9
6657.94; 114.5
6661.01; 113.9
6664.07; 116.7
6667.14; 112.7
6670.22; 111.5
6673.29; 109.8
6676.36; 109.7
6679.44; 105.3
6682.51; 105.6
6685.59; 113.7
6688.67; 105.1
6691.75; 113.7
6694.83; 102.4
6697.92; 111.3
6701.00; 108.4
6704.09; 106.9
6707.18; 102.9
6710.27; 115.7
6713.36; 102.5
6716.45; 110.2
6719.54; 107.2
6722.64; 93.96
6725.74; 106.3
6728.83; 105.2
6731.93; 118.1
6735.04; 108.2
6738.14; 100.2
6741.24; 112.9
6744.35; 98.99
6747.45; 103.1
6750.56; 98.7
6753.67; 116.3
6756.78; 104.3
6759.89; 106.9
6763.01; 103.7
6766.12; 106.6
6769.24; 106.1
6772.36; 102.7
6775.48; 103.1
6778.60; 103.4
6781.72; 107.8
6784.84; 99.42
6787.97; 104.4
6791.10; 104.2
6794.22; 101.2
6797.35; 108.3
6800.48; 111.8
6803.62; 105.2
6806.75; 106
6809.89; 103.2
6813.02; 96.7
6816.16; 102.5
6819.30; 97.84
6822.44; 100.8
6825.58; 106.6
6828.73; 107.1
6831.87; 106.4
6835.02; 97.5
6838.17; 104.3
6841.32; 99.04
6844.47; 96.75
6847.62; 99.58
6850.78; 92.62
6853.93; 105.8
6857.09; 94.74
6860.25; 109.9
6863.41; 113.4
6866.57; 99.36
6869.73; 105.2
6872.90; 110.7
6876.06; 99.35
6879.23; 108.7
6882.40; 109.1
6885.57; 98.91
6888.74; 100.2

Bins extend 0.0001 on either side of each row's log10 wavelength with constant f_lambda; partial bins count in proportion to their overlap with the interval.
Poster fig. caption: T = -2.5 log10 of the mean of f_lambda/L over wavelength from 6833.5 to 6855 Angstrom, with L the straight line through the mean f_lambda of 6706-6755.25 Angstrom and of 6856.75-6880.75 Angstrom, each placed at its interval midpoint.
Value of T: 0.07 mag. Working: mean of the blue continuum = 106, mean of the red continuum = 106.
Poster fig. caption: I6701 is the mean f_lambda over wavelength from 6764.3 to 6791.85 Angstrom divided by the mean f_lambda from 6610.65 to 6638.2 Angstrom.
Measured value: 0.96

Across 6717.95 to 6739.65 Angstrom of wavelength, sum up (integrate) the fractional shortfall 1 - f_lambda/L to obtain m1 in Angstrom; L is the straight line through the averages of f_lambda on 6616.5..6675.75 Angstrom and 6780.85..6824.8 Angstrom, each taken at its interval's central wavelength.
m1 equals 0.2 Angstrom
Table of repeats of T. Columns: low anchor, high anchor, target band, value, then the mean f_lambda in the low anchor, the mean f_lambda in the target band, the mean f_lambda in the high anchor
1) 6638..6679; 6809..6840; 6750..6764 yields -0.010 mag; 110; 107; 102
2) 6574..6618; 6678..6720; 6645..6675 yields -0.031 mag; 108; 111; 108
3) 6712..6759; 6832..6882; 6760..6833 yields 0.001 mag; 106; 104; 103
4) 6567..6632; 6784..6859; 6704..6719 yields -0.021 mag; 109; 108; 102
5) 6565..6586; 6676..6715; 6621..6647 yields 0.024 mag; 111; 107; 108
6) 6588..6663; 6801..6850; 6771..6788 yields -0.001 mag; 108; 103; 102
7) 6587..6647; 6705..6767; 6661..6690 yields -0.037 mag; 107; 110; 106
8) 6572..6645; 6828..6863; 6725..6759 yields -0.021 mag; 109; 107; 102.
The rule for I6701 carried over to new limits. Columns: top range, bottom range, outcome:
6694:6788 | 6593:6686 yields 0.98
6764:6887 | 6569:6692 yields 0.95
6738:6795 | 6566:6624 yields 0.96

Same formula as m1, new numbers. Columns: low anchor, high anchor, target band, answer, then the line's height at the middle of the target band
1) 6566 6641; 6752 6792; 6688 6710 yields -0.3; 107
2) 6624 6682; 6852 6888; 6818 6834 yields 0.3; 106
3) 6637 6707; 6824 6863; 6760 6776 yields 0.1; 105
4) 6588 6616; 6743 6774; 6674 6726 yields -0.9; 105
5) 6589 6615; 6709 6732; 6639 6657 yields -0.5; 106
